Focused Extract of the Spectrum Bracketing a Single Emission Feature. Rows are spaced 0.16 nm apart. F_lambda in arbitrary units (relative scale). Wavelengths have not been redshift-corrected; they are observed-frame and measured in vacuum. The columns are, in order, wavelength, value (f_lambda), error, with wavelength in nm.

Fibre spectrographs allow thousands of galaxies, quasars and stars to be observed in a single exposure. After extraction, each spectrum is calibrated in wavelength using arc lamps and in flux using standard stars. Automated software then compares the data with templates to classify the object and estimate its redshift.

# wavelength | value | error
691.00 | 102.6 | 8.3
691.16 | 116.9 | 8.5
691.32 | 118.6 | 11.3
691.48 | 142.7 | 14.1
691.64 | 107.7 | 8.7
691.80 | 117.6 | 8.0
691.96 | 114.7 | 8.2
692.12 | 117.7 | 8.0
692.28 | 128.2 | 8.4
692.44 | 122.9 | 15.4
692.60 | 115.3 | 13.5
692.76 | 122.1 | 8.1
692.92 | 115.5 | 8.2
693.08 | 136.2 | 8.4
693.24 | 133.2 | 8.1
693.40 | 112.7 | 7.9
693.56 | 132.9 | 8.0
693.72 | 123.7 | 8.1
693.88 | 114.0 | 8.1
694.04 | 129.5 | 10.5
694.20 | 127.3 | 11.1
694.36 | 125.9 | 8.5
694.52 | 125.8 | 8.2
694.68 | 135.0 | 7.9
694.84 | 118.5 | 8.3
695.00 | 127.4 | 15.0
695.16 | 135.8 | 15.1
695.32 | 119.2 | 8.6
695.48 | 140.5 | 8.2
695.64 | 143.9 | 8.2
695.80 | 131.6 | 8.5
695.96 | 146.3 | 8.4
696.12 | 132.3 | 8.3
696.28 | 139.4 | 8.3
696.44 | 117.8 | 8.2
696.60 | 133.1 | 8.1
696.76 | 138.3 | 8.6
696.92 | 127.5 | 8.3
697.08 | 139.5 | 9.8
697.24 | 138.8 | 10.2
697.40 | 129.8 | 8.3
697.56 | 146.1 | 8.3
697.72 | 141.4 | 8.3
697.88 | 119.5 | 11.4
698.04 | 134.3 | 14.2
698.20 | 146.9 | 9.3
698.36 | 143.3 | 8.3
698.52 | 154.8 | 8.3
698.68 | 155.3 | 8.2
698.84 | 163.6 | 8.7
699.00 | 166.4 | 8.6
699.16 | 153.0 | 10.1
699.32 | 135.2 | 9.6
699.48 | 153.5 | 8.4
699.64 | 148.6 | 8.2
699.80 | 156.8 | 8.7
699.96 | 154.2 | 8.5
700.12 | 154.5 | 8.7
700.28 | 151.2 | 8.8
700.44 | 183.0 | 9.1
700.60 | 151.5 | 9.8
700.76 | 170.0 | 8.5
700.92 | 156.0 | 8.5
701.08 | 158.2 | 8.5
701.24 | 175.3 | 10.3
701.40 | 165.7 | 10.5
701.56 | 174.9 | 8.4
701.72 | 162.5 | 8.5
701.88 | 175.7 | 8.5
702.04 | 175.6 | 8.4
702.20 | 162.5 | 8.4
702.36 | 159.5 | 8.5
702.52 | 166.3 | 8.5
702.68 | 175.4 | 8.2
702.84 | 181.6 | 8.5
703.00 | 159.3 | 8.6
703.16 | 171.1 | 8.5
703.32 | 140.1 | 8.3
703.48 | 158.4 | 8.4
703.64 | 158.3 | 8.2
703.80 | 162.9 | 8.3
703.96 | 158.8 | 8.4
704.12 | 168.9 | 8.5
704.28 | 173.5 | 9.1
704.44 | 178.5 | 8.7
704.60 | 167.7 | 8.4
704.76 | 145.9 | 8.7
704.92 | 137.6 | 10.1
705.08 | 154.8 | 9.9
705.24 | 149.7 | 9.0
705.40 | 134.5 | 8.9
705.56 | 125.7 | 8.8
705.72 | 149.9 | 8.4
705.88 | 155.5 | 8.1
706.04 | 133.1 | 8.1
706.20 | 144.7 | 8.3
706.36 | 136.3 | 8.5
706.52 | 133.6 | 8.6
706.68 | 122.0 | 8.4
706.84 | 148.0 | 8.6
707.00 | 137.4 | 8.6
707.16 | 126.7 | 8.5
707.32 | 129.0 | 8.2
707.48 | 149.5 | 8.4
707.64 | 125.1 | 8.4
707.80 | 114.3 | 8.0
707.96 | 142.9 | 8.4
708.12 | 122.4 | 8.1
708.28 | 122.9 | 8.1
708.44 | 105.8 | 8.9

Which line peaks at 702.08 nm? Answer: Mg II 2798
